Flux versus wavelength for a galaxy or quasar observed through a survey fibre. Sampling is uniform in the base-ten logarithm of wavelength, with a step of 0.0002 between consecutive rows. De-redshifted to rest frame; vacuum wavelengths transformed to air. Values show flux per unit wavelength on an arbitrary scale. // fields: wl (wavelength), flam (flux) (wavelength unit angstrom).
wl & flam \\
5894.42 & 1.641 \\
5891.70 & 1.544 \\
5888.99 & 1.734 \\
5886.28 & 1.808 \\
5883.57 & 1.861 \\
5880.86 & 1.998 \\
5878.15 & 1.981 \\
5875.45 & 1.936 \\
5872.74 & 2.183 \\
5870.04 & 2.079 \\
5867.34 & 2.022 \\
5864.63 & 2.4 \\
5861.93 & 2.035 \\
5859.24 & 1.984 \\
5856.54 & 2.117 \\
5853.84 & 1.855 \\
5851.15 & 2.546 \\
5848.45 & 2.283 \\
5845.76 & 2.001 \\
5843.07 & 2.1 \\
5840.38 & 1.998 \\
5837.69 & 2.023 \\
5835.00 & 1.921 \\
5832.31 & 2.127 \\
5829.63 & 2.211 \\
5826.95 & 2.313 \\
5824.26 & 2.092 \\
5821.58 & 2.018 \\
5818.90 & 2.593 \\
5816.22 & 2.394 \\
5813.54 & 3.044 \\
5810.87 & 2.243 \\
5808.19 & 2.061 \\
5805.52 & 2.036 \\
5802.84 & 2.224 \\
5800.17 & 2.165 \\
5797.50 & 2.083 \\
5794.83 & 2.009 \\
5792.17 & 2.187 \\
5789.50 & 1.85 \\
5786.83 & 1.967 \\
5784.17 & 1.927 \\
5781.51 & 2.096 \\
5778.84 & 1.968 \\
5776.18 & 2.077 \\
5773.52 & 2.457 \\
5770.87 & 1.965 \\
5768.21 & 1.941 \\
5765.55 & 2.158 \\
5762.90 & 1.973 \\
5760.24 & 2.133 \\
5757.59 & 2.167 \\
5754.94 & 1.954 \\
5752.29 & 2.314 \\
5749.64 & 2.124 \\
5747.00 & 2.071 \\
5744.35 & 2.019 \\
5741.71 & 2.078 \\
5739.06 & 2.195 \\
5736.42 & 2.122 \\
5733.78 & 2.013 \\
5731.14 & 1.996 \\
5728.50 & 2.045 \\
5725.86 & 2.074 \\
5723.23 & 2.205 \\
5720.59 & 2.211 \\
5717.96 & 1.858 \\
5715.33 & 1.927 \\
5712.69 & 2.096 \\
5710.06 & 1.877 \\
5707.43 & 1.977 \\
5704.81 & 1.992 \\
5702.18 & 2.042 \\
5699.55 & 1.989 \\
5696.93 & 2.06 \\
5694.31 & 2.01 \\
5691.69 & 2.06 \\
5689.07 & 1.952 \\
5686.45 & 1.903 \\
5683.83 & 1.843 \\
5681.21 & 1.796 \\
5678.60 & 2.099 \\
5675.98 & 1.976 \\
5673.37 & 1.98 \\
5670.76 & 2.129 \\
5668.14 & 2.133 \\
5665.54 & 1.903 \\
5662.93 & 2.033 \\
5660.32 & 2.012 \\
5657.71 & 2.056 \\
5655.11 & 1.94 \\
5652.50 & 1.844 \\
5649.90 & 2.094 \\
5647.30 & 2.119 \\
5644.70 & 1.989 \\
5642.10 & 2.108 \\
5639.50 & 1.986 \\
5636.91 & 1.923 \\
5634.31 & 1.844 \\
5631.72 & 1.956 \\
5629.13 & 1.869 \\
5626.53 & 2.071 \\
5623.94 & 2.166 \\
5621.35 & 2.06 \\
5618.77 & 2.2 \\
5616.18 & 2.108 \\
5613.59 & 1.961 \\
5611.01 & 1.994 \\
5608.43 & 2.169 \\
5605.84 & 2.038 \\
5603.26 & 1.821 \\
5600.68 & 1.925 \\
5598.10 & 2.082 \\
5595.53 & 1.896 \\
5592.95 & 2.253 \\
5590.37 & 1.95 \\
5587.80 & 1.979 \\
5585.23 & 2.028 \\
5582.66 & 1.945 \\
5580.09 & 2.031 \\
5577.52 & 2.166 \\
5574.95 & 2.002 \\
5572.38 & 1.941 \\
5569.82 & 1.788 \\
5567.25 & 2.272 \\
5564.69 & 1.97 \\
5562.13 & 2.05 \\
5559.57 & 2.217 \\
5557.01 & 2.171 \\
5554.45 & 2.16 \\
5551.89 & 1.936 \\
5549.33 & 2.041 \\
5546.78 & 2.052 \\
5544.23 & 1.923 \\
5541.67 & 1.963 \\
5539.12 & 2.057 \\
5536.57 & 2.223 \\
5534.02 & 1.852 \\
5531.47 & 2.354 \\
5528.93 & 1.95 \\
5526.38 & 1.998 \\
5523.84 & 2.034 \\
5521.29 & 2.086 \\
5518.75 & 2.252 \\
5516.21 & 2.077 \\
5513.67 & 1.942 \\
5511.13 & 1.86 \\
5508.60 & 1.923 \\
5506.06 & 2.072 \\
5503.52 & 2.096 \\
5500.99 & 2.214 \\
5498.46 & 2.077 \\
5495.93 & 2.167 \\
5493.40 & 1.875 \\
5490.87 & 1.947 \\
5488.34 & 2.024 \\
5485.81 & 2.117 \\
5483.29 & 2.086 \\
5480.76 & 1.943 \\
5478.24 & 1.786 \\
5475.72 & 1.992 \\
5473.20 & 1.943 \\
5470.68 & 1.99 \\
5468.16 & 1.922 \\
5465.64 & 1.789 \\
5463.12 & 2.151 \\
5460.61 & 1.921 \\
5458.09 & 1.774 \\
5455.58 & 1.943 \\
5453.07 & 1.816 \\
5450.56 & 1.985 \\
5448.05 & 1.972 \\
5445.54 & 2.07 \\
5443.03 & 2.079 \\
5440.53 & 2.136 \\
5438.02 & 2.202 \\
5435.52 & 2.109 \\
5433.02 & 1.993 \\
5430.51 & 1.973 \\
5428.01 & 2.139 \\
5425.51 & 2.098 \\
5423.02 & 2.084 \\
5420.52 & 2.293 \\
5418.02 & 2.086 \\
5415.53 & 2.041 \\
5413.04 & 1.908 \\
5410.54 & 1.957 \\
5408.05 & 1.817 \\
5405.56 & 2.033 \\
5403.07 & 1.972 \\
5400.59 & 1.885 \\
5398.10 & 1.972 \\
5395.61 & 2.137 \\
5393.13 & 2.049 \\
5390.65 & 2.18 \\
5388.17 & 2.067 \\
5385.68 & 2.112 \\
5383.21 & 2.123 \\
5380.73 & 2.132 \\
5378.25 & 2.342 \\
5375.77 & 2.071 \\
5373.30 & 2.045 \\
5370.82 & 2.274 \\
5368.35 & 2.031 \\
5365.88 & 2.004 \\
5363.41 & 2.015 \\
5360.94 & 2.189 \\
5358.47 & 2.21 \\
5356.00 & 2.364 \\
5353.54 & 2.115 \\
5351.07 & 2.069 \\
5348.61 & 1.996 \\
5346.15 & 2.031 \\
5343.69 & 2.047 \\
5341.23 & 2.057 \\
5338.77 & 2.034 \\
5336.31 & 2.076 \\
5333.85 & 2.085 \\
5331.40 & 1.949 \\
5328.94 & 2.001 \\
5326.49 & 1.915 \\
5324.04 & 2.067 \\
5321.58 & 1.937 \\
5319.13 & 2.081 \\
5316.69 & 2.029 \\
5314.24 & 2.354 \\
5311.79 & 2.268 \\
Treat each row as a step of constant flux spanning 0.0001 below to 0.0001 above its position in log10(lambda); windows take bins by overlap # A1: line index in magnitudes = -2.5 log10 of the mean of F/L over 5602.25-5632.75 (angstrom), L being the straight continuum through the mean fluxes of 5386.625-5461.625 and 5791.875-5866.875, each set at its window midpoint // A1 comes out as 0.03 mag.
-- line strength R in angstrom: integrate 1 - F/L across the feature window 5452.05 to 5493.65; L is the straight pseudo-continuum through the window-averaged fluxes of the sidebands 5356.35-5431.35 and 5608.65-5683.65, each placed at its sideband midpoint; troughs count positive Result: 2.3 angstrom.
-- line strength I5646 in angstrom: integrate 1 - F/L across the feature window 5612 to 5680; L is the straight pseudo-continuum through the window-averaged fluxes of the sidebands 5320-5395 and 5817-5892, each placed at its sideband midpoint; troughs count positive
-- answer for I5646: 1.9 angstrom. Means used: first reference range 2.09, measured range 2.02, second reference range 2.07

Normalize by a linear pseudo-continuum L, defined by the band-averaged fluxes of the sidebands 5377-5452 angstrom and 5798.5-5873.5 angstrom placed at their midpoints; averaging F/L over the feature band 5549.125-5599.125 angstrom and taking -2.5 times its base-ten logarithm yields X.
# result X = 0.03 mag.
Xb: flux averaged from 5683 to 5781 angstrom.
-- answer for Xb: 2.05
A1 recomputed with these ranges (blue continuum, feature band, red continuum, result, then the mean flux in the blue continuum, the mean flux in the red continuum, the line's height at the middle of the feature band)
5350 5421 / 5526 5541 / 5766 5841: 0.02 mag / 2.08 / 2.14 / 2.1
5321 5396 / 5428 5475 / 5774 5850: 0.06 mag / 2.09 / 2.15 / 2.1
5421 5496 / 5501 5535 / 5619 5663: -0.02 mag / 2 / 2.01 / 2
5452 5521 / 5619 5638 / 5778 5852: 0.04 mag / 1.99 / 2.16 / 2.06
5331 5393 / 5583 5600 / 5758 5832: 0.06 mag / 2.11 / 2.16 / 2.13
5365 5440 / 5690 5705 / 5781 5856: 0.06 mag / 2.07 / 2.16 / 2.13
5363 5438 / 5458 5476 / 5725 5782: 0.07 mag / 2.07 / 2.09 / 2.07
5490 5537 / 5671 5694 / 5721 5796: 0.06 mag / 2.05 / 2.08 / 2.07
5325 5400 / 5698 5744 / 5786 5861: 0.05 mag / 2.09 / 2.16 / 2.14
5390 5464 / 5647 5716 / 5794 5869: 0.07 mag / 2.02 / 2.18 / 2.12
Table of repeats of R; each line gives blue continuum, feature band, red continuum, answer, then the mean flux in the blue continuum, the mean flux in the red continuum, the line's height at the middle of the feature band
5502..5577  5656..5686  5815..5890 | 1.06 angstrom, 2.05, 2.09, 2.07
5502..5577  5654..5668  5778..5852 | 0.63 angstrom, 2.05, 2.16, 2.1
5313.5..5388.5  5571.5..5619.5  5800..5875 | 2.46 angstrom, 2.09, 2.18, 2.13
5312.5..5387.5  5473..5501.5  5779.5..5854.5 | 1.35 angstrom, 2.09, 2.16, 2.11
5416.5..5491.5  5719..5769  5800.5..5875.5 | 0.97 angstrom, 2.01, 2.18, 2.14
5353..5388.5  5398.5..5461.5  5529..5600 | 3.01 angstrom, 2.14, 2.05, 2.11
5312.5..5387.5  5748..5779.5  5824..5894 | -0.88 angstrom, 2.09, 2.04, 2.05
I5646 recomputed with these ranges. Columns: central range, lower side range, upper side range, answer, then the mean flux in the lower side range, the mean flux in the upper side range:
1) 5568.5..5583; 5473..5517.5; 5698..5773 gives 0.3 angstrom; 2.01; 2.06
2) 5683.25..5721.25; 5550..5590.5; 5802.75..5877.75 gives 2.1 angstrom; 2.04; 2.17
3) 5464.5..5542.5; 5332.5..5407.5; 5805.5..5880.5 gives 3.3 angstrom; 2.09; 2.16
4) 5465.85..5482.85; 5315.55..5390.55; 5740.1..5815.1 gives 1.3 angstrom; 2.08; 2.12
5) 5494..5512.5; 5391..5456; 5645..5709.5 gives -0.3 angstrom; 2.03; 2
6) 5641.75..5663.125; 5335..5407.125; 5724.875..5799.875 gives 0.6 angstrom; 2.09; 2.07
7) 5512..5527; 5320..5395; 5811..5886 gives 0.3 angstrom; 2.09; 2.15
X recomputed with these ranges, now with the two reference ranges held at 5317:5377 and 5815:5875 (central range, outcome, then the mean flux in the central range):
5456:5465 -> 0.08 mag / 1.94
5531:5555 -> 0.03 mag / 2.04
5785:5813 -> 0.02 mag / 2.11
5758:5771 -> 0.04 mag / 2.05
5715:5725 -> 0.03 mag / 2.07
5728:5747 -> 0.03 mag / 2.07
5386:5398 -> -0.01 mag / 2.09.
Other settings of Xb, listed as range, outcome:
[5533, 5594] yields 2.04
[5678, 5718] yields 1.97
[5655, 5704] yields 2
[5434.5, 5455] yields 2.04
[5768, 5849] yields 2.14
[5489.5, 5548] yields 2.04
